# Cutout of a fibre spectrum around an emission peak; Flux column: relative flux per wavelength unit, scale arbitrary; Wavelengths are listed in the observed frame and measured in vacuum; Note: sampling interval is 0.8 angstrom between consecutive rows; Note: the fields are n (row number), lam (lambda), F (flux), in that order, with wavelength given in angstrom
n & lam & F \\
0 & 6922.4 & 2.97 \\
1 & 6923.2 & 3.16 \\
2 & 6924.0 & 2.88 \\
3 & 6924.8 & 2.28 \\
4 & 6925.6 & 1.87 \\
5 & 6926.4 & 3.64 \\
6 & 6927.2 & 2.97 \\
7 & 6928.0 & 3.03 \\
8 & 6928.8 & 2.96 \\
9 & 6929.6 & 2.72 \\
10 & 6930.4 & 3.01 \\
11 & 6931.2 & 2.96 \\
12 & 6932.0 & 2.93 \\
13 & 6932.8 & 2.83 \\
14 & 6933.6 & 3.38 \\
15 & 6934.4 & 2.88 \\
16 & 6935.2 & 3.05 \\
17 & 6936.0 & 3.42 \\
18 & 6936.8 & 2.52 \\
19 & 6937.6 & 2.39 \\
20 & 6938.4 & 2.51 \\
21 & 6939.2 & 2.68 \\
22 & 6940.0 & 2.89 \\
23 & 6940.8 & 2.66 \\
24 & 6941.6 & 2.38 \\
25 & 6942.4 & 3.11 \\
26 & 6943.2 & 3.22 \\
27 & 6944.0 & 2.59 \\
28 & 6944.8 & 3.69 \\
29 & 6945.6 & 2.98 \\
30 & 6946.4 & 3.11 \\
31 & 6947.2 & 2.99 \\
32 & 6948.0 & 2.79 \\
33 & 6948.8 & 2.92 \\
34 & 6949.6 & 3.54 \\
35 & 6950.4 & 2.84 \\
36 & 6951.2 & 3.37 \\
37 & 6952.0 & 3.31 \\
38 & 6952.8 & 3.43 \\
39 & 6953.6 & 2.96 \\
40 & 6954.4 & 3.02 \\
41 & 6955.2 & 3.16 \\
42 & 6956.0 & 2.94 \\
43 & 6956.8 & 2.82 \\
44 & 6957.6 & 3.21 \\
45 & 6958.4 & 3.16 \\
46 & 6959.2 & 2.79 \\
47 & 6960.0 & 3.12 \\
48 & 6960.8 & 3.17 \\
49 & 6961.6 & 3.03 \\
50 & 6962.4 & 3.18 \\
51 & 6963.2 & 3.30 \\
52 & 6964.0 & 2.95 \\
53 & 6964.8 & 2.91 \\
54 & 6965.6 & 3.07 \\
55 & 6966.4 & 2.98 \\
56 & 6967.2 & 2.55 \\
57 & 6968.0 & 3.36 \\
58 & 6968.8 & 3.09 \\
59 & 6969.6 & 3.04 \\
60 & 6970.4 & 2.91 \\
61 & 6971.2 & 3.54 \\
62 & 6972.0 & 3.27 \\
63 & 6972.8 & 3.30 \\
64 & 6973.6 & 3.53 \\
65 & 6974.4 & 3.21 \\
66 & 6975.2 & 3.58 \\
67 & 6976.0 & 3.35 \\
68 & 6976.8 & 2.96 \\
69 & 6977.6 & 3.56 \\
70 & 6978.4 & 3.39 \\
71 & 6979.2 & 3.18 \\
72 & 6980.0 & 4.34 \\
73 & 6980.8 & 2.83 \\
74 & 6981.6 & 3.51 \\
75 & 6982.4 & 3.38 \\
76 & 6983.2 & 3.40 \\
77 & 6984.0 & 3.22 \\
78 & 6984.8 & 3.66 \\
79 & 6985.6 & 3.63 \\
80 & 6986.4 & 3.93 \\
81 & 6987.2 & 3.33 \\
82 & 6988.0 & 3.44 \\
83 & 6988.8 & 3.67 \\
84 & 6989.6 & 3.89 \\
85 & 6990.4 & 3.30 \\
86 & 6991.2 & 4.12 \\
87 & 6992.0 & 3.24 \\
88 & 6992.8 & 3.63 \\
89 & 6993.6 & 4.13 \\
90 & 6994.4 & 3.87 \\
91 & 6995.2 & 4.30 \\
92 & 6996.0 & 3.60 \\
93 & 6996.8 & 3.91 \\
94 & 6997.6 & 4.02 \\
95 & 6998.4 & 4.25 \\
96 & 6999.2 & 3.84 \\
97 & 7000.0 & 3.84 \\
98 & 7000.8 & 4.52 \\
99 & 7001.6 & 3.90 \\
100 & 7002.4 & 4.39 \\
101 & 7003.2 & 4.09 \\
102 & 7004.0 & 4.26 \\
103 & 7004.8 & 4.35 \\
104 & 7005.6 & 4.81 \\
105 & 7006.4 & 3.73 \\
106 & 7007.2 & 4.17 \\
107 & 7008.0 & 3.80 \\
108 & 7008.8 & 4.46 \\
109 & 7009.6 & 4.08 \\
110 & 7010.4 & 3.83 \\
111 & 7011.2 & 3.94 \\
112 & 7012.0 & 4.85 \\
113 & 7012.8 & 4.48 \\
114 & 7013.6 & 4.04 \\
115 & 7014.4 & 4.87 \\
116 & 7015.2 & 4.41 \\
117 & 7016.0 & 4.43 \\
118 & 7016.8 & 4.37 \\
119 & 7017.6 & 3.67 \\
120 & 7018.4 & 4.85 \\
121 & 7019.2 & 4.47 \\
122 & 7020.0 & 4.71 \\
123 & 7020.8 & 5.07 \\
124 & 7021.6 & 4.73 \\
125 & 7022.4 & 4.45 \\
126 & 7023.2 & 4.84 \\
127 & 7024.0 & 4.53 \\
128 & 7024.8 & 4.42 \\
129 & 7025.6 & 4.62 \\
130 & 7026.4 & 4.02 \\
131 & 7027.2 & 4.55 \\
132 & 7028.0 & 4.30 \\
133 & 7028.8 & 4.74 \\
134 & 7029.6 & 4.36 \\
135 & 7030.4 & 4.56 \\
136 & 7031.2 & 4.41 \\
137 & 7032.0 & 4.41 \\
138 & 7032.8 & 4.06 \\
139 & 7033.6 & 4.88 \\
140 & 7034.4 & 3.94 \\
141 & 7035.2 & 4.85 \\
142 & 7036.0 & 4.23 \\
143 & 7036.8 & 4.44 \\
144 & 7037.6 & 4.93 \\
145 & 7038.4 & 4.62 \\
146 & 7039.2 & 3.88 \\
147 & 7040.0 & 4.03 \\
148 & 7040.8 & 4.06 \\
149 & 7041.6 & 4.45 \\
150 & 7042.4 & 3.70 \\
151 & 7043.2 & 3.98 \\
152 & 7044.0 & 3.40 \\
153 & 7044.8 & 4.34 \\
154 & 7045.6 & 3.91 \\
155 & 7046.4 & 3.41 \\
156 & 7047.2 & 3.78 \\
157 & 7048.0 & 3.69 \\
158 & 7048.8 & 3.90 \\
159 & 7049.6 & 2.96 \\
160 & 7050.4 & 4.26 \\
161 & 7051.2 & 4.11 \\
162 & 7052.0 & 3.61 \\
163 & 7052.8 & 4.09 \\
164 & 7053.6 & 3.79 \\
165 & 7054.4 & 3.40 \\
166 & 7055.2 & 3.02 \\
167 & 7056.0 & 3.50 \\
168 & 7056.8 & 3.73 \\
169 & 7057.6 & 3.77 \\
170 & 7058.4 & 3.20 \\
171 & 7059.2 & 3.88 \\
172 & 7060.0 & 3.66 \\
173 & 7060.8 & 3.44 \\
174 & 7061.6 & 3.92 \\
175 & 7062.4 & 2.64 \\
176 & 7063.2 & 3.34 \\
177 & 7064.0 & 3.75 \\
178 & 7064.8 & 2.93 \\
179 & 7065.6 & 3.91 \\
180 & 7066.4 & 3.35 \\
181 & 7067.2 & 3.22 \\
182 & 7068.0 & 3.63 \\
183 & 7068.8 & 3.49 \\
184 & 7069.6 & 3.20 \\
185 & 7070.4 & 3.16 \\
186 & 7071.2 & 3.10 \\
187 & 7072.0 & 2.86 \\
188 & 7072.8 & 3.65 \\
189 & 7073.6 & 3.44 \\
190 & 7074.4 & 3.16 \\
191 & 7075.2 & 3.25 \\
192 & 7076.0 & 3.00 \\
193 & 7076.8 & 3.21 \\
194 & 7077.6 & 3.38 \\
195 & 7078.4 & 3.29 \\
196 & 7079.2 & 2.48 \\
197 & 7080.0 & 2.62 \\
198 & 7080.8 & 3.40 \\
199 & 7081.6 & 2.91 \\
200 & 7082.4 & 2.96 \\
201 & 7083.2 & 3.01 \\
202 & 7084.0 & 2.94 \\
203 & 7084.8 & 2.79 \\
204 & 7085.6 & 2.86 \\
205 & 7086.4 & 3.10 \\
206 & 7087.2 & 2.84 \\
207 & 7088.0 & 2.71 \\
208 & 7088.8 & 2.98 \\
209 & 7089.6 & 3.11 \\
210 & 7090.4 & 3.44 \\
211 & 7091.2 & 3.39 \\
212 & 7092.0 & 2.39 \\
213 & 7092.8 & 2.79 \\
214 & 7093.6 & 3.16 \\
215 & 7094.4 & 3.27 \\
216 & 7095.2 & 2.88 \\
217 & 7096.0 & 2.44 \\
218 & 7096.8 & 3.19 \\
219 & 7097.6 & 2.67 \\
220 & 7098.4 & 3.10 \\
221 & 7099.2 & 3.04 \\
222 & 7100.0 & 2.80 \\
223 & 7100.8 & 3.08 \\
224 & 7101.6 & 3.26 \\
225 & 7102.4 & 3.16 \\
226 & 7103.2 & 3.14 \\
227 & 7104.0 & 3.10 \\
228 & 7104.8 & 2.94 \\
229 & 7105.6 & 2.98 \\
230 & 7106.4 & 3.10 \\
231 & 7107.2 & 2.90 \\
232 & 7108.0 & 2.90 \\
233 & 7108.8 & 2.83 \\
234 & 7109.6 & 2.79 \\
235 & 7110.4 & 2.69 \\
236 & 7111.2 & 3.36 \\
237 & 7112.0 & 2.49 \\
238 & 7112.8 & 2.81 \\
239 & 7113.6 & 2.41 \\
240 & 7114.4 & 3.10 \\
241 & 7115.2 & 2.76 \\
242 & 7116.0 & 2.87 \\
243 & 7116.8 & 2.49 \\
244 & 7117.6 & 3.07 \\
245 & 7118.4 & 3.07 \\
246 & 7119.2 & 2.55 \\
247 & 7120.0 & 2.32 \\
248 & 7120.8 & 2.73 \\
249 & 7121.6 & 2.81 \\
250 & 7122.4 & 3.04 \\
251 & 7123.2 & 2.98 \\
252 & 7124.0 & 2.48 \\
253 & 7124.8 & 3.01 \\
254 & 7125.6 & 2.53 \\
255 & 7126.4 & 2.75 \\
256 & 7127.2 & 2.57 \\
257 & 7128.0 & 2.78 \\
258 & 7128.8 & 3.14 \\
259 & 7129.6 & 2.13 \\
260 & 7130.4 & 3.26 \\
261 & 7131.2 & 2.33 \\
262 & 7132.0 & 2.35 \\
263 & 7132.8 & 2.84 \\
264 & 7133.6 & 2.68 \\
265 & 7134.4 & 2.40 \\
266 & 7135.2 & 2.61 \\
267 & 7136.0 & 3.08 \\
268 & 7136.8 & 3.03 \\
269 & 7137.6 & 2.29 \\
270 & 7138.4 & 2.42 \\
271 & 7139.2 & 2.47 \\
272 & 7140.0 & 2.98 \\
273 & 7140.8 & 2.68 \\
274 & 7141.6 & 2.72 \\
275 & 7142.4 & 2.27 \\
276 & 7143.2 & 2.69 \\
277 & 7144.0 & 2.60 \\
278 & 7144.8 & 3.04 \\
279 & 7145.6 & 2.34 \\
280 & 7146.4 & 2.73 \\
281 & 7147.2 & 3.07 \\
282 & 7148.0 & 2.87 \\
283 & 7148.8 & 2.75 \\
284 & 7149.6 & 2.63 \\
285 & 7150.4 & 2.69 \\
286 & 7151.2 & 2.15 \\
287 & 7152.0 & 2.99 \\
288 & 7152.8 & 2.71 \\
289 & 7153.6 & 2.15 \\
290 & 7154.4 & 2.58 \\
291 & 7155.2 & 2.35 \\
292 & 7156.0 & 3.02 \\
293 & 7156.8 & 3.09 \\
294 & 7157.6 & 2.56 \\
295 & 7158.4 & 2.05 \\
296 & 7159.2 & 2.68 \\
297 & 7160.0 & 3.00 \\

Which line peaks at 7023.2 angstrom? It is Mg II 2798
